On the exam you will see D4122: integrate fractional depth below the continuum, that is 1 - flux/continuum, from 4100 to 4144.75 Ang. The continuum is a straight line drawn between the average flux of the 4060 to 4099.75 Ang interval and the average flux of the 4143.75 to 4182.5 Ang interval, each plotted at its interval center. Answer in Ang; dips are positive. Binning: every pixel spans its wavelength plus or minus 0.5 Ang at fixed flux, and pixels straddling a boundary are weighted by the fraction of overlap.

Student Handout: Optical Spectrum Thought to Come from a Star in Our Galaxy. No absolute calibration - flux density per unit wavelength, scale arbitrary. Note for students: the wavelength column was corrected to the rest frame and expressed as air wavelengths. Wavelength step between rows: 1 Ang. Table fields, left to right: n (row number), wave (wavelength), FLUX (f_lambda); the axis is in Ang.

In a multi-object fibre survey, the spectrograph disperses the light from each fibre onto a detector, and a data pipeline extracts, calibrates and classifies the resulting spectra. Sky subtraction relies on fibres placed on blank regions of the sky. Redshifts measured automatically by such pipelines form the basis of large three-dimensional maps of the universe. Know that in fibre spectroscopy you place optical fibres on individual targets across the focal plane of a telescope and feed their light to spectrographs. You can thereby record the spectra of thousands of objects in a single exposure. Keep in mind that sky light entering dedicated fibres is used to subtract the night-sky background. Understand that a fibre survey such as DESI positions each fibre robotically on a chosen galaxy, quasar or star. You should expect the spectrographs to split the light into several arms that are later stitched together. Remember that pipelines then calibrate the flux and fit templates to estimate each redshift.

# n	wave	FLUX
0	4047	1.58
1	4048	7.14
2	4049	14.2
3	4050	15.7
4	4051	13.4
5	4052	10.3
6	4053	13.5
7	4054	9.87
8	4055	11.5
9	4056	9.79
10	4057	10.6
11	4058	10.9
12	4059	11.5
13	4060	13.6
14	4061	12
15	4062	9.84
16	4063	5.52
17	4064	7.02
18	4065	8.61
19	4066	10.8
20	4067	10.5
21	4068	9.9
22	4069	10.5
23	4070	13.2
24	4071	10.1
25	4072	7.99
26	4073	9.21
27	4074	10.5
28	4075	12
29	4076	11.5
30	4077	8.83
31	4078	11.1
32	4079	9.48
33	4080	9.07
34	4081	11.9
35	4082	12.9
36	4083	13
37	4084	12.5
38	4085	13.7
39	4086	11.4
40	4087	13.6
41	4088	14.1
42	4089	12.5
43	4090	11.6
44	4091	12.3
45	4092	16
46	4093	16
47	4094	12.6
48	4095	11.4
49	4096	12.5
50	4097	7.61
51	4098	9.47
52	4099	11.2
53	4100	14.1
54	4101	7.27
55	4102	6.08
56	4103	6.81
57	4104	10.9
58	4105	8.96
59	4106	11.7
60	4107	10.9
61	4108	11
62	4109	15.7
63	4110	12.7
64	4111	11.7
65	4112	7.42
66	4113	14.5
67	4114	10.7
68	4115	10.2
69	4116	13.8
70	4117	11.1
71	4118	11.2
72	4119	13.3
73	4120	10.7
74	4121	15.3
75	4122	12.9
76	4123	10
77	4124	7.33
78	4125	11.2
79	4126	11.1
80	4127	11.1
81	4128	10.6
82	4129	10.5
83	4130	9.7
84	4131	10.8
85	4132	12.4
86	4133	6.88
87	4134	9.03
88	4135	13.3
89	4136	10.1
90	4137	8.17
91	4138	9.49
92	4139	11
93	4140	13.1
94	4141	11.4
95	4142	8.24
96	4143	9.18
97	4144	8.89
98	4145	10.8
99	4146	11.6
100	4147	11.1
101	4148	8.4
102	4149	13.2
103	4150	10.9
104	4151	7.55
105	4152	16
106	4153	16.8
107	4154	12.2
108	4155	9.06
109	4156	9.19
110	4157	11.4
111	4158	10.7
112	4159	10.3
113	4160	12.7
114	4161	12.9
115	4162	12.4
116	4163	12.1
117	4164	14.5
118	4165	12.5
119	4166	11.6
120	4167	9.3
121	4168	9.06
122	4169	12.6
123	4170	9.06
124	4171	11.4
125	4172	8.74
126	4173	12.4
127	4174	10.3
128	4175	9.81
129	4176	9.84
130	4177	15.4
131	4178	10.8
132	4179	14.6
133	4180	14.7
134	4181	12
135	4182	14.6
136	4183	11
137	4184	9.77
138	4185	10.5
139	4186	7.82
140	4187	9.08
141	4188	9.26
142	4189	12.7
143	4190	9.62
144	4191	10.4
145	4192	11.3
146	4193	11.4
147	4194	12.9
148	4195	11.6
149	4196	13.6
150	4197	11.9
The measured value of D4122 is 2.77 Ang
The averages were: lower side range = 11.2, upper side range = 11.6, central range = 10.7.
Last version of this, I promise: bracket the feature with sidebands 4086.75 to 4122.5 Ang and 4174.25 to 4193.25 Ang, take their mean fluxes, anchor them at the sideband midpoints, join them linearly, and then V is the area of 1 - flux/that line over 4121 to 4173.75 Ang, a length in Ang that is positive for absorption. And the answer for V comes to 2.3 Ang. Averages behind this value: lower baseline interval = 11.6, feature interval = 10.9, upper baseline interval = 11.3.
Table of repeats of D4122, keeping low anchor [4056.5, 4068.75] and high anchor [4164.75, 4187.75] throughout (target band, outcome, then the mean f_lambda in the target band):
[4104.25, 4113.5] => -0.96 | 11.6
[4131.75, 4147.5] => 0.78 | 10.3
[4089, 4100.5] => -2.10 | 12.3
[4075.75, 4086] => -1.15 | 11.4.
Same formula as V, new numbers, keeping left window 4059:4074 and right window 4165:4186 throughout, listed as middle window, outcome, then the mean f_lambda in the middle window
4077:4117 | -4.5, 11.5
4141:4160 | 0.2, 10.9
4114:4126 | -1.0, 11.5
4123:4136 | 0.5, 10.3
